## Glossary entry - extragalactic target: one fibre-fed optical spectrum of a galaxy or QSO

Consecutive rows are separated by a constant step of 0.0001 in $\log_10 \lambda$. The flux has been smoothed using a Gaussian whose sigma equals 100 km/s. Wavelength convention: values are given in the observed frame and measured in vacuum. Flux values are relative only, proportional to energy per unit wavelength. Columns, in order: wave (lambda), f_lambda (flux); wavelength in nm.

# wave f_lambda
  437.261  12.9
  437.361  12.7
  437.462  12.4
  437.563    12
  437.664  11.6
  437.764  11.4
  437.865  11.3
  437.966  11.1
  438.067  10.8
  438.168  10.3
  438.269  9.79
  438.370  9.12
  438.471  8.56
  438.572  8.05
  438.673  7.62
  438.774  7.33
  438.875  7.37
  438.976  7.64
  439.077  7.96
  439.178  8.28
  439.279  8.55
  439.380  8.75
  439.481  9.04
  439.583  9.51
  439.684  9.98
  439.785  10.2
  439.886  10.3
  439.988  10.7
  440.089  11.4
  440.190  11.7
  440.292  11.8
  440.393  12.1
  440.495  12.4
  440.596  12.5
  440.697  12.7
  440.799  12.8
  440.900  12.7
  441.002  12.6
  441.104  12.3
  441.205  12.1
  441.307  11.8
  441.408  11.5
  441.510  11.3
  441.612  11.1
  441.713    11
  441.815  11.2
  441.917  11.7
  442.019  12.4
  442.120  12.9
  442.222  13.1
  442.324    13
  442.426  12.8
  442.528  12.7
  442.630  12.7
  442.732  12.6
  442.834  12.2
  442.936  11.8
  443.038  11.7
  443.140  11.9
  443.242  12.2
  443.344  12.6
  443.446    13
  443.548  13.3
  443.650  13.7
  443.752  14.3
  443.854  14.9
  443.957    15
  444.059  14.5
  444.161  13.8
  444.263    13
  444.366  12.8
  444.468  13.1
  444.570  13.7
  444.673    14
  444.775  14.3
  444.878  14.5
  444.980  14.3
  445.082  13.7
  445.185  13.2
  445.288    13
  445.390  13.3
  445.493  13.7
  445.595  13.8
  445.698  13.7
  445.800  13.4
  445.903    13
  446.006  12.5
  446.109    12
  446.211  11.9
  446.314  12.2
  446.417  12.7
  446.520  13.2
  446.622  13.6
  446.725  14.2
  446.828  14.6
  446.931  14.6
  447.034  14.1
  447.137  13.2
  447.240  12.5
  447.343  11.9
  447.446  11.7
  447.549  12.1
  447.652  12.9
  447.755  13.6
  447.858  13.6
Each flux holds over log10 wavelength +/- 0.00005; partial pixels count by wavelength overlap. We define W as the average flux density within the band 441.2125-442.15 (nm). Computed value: 11.7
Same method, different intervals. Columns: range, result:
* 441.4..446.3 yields 13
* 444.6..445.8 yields 13.8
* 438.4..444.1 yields 11.4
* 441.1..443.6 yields 12.2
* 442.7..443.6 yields 12.4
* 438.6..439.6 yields 8.16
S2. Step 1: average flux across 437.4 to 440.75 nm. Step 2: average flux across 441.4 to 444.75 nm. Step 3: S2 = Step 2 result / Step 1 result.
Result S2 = 1.3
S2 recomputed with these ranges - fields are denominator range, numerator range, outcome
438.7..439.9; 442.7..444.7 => 1.52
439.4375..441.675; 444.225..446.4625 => 1.15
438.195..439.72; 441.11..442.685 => 1.42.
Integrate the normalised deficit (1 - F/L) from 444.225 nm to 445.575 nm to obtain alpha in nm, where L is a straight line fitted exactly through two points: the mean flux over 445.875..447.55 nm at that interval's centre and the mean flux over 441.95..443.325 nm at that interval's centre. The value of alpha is -0.09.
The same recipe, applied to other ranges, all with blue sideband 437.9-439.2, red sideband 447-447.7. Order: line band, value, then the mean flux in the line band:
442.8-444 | -0.237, 13.1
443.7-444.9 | -0.288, 14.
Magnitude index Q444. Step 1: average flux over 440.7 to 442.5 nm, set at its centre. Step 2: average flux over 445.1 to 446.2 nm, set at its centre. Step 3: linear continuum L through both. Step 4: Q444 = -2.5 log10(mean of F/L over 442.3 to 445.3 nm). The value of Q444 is -0.05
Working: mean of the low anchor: 12.2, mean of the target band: 13.3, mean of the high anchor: 13.1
